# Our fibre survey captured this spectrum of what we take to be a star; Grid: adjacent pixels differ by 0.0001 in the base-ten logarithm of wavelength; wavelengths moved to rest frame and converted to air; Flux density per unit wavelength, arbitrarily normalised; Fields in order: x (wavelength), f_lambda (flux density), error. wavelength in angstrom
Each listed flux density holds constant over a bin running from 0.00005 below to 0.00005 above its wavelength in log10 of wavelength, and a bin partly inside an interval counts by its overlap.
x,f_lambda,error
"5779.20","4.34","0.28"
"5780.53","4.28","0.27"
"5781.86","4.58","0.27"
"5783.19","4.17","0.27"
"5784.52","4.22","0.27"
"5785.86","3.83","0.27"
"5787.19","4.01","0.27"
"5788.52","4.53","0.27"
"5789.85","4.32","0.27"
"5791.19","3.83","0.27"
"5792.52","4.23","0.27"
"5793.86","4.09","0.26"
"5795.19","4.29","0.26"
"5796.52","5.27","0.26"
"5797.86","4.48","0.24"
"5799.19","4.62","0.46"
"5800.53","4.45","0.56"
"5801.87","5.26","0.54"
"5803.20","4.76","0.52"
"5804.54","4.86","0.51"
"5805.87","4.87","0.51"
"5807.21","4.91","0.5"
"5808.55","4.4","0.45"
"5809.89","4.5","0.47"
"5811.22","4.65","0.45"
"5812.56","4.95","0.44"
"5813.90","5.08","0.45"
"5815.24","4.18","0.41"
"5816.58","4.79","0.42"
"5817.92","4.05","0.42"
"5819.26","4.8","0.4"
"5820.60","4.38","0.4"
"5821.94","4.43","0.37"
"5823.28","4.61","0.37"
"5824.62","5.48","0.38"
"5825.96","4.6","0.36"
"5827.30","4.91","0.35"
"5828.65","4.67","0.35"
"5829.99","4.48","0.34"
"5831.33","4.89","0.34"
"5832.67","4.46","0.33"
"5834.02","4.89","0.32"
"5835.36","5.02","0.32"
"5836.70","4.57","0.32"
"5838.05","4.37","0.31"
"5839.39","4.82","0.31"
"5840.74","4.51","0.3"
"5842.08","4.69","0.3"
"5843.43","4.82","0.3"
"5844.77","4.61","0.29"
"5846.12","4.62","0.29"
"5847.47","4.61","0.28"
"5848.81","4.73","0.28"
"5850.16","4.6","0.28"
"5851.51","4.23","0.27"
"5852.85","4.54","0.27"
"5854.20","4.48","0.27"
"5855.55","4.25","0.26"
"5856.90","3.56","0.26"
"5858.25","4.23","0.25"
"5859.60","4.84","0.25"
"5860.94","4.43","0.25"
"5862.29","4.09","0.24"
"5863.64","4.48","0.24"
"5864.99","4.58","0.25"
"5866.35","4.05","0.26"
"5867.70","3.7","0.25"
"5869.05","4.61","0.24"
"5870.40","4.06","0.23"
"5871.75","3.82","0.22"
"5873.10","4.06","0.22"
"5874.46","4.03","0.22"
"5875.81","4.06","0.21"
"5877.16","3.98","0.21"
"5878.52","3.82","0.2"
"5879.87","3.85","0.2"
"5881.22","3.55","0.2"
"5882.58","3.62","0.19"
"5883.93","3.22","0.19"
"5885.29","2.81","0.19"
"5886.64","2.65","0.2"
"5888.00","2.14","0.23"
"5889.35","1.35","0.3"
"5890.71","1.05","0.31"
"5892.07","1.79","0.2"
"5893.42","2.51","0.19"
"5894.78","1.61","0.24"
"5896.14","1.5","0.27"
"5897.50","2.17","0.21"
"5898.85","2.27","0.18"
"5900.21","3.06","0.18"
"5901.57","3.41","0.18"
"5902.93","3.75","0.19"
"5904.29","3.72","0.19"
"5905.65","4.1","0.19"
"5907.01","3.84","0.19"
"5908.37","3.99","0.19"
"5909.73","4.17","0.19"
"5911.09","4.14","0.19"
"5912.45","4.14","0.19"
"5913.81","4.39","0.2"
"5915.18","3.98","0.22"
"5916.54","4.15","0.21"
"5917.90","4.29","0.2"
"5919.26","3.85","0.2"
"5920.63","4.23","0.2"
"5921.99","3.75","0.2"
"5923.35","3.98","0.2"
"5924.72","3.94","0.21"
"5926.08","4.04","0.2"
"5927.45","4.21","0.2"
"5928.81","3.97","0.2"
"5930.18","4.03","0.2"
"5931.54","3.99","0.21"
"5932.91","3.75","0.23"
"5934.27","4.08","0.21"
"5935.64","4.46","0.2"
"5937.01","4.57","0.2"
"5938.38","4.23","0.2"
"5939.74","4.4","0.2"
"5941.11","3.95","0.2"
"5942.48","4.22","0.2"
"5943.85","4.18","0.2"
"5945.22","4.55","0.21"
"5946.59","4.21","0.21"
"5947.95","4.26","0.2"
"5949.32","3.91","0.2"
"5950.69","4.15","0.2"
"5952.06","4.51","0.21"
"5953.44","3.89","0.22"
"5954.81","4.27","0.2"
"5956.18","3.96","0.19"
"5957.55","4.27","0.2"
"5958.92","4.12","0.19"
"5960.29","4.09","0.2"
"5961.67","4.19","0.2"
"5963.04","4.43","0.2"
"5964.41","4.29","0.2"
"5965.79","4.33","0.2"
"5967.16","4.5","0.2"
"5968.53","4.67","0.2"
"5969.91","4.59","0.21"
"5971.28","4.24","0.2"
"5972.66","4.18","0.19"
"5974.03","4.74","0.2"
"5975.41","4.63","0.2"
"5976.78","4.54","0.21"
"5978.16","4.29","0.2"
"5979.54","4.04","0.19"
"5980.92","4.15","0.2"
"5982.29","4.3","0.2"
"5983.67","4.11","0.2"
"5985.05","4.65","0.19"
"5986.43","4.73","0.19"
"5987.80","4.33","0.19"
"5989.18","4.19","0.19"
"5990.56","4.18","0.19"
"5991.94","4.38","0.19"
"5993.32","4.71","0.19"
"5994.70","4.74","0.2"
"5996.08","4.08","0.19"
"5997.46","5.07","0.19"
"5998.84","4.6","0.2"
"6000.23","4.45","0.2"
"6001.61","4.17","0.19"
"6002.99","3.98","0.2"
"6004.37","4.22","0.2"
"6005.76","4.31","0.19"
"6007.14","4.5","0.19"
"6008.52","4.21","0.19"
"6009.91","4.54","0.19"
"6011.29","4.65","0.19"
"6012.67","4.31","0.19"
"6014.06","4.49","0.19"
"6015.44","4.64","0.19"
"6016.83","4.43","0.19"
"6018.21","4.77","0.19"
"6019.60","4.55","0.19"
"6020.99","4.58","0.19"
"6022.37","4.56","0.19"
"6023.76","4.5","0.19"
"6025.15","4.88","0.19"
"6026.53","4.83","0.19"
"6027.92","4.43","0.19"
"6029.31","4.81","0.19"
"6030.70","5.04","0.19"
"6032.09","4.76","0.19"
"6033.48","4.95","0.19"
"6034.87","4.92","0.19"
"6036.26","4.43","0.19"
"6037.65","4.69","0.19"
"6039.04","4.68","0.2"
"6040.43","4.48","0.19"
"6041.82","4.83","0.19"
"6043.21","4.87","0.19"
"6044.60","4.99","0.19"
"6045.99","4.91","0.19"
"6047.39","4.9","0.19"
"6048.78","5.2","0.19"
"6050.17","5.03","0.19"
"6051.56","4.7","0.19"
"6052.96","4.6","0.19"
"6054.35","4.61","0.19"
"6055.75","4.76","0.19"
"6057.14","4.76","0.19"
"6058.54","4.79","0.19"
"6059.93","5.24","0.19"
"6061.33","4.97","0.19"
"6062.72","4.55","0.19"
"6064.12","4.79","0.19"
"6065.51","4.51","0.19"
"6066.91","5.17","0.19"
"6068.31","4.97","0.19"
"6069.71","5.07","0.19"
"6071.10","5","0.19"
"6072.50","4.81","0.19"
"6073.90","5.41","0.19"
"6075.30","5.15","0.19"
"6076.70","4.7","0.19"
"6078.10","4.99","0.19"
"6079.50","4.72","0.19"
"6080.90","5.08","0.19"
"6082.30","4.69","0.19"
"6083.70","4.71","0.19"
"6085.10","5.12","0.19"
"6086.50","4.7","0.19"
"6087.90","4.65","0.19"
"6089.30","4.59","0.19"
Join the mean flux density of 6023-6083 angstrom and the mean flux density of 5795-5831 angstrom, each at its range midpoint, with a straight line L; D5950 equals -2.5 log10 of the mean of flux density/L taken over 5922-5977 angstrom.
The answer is 0.13 mag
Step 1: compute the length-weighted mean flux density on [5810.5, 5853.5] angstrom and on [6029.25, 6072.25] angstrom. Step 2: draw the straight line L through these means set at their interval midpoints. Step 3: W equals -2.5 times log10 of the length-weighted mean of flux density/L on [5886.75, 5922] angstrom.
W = 0.426 mag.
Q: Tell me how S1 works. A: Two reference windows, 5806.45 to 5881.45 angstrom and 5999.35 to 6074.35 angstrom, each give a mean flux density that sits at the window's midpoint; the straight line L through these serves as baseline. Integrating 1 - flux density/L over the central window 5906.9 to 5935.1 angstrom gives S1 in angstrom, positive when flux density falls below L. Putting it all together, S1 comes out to 3.1 angstrom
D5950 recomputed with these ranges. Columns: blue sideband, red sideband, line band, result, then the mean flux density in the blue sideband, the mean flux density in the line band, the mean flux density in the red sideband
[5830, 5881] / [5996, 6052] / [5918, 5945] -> 0.10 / 4.37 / 4.11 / 4.64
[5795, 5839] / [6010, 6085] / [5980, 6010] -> 0.09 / 4.7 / 4.38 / 4.79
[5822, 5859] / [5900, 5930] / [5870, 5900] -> 0.42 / 4.6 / 2.9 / 3.97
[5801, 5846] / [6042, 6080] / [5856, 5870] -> 0.12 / 4.7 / 4.25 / 4.9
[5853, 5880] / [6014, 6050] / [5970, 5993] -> 0.05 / 4.16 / 4.37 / 4.74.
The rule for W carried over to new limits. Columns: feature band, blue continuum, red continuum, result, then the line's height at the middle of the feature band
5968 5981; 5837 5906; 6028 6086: -0.02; 4.34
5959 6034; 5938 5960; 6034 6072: 0.00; 4.48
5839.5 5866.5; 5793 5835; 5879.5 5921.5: -0.12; 4.01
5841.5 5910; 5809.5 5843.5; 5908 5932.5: 0.20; 4.36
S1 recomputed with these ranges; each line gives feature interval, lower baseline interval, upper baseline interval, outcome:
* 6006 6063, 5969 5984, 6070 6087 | -0.4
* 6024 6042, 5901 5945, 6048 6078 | -0.1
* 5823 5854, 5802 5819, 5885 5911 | -4.7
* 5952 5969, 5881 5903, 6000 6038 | -3.2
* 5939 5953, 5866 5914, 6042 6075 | -1.5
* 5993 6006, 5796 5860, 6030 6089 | 1.0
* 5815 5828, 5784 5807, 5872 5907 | -1.8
